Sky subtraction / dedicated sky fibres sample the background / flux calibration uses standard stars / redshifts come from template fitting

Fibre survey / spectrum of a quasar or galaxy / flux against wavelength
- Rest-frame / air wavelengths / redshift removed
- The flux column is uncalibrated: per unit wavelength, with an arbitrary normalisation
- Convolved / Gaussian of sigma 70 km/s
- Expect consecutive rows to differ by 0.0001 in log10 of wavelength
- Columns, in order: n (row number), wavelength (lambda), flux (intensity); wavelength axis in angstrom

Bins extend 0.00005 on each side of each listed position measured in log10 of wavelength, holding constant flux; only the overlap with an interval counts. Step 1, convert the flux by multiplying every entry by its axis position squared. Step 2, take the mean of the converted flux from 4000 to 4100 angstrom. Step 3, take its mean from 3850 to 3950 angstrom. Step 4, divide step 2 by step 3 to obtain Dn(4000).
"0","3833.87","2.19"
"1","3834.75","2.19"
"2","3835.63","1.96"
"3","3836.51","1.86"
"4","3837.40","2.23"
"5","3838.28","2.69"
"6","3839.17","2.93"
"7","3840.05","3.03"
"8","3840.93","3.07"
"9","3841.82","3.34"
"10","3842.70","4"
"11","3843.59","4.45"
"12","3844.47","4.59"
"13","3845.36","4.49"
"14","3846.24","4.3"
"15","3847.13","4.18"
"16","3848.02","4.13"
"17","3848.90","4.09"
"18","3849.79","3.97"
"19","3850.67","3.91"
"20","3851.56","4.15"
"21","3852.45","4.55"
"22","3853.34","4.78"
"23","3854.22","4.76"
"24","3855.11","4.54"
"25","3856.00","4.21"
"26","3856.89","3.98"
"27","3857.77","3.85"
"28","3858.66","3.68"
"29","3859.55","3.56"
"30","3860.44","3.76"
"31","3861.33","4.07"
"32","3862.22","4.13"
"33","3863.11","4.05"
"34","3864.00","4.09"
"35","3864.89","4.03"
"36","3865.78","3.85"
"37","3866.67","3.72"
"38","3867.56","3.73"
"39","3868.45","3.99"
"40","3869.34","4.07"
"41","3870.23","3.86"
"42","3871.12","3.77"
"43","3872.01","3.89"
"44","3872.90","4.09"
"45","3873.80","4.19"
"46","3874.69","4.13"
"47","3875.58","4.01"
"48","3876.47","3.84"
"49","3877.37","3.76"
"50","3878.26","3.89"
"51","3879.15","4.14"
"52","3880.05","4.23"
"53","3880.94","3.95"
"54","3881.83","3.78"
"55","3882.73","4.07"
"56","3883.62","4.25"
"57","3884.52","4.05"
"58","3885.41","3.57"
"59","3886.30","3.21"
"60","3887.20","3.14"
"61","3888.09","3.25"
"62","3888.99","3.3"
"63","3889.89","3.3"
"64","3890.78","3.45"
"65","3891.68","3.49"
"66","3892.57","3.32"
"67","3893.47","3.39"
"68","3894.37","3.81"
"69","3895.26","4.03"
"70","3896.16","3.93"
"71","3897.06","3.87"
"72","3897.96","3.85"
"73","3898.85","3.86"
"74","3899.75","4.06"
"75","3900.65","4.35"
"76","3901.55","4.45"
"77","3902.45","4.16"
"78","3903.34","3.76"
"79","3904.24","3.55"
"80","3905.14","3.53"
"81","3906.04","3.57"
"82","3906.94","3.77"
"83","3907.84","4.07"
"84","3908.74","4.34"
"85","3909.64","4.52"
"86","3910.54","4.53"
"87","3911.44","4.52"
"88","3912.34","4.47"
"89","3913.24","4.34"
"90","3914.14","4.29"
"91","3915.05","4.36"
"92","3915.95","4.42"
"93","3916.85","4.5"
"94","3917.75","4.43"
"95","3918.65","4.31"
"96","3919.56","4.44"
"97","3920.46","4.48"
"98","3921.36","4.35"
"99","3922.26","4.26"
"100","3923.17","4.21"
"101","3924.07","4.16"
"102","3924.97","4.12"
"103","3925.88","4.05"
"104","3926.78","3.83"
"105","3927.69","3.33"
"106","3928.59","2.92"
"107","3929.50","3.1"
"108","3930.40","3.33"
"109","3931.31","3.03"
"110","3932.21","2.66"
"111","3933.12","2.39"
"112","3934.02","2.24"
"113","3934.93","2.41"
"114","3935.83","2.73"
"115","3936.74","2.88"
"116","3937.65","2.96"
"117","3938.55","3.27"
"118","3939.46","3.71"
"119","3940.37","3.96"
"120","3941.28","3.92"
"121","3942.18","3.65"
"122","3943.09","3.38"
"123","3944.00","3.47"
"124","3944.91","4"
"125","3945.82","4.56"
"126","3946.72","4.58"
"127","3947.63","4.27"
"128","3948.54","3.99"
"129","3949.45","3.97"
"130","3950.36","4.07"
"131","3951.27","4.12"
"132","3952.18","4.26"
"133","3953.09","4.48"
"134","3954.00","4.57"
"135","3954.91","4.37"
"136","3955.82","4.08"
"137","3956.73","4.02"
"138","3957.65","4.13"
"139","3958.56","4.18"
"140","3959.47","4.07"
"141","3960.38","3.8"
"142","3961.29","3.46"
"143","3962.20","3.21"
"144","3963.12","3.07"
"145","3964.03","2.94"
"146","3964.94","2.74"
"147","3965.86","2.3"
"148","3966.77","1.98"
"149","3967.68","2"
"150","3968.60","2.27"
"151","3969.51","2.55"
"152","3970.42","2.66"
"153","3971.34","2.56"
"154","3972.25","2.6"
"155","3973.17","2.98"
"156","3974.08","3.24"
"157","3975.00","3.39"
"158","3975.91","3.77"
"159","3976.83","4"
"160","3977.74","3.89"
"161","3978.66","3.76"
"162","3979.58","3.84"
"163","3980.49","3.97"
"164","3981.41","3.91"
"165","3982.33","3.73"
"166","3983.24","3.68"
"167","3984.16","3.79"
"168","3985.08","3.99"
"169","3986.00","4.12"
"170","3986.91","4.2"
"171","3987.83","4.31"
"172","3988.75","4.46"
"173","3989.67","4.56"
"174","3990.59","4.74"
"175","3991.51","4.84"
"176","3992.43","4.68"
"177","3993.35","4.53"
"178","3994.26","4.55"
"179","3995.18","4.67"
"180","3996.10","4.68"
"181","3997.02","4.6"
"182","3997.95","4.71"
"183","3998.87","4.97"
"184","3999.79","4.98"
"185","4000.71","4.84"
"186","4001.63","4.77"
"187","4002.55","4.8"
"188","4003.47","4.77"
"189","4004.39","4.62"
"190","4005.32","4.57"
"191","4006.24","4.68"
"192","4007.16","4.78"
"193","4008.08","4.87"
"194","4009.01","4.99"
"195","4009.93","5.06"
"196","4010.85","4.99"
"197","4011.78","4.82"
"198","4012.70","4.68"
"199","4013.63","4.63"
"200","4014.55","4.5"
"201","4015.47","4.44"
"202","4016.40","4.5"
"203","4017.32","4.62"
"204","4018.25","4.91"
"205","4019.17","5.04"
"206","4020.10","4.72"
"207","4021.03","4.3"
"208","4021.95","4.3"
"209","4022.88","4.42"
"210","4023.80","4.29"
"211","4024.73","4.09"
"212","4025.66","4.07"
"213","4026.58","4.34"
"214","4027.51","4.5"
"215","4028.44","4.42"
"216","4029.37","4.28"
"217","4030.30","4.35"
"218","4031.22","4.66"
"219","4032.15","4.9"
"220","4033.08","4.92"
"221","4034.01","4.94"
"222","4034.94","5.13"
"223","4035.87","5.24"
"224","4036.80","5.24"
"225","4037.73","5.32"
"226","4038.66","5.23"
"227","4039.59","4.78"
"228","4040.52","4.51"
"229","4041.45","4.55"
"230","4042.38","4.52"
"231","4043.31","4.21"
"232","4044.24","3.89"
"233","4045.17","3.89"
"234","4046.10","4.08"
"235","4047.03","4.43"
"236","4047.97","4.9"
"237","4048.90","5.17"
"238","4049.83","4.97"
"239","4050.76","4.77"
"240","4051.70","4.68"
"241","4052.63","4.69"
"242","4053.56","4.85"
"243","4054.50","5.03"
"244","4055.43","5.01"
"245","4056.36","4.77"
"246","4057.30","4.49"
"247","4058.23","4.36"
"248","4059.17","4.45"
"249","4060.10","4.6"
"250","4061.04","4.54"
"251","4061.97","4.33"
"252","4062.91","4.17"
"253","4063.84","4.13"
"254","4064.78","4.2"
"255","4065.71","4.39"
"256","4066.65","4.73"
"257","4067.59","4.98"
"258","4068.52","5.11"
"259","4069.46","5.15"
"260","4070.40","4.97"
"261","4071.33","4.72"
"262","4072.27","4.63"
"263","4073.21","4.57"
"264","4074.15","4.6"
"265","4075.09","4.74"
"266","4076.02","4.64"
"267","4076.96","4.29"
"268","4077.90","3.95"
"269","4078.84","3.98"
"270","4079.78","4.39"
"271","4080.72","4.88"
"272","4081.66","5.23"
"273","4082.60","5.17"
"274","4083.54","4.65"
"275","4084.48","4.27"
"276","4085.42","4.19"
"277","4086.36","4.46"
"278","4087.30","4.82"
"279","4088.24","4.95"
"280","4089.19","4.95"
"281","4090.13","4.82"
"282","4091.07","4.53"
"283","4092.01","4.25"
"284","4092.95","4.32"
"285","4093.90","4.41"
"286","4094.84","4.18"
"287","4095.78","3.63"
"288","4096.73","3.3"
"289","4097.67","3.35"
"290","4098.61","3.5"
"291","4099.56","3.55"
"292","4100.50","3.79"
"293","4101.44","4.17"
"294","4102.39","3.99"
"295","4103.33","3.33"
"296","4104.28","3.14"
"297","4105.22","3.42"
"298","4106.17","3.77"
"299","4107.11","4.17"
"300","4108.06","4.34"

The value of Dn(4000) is 1.3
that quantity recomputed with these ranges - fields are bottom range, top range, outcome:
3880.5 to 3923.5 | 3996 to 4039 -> 1.25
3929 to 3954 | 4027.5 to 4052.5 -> 1.39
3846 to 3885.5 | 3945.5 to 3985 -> 0.93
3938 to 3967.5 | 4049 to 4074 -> 1.32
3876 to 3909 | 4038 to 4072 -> 1.32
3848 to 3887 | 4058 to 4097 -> 1.26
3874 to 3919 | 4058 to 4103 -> 1.23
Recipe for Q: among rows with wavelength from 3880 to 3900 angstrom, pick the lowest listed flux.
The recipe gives 3.14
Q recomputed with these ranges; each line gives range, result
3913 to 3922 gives 4.29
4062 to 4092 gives 3.95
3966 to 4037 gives 1.98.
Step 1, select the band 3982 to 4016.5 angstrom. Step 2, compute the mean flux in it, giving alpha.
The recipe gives 4.59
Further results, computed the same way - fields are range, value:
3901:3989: 3.71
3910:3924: 4.39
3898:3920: 4.19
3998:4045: 4.67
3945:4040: 4.21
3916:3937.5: 3.58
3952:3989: 3.53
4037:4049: 4.57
